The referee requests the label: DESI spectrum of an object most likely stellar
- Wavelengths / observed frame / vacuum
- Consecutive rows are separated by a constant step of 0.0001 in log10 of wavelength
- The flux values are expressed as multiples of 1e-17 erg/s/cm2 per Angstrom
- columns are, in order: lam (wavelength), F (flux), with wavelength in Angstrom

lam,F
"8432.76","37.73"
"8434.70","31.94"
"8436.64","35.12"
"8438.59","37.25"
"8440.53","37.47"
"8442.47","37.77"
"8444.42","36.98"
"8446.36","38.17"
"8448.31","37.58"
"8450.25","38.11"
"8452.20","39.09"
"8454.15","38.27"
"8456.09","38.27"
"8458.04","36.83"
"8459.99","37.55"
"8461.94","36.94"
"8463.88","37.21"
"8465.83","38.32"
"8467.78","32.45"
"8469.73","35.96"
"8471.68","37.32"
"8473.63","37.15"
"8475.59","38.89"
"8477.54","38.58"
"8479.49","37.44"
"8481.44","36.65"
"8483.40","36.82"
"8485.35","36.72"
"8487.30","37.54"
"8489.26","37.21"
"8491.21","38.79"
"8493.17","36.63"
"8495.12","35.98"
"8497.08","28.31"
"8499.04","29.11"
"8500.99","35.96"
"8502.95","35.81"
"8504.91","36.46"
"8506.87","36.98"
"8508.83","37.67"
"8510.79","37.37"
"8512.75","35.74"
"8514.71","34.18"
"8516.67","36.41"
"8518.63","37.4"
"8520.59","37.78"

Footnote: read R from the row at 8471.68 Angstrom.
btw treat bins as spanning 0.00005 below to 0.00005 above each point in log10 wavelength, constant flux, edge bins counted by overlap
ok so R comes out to 37.32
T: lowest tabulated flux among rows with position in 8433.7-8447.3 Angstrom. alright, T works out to 31.94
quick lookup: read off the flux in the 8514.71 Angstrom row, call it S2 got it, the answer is 34.18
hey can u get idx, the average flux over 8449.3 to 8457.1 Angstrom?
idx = 38.4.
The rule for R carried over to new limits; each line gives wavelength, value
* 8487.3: 37.54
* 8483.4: 36.82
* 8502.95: 35.81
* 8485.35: 36.72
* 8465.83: 38.32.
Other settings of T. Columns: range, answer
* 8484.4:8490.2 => 36.72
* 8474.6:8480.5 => 37.44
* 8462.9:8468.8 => 32.45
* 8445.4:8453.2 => 37.58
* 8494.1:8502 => 28.31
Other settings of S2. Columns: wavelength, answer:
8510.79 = 37.37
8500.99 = 35.96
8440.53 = 37.47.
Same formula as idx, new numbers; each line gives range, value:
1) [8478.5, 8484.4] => 37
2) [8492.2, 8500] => 32.5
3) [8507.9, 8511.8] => 37.5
